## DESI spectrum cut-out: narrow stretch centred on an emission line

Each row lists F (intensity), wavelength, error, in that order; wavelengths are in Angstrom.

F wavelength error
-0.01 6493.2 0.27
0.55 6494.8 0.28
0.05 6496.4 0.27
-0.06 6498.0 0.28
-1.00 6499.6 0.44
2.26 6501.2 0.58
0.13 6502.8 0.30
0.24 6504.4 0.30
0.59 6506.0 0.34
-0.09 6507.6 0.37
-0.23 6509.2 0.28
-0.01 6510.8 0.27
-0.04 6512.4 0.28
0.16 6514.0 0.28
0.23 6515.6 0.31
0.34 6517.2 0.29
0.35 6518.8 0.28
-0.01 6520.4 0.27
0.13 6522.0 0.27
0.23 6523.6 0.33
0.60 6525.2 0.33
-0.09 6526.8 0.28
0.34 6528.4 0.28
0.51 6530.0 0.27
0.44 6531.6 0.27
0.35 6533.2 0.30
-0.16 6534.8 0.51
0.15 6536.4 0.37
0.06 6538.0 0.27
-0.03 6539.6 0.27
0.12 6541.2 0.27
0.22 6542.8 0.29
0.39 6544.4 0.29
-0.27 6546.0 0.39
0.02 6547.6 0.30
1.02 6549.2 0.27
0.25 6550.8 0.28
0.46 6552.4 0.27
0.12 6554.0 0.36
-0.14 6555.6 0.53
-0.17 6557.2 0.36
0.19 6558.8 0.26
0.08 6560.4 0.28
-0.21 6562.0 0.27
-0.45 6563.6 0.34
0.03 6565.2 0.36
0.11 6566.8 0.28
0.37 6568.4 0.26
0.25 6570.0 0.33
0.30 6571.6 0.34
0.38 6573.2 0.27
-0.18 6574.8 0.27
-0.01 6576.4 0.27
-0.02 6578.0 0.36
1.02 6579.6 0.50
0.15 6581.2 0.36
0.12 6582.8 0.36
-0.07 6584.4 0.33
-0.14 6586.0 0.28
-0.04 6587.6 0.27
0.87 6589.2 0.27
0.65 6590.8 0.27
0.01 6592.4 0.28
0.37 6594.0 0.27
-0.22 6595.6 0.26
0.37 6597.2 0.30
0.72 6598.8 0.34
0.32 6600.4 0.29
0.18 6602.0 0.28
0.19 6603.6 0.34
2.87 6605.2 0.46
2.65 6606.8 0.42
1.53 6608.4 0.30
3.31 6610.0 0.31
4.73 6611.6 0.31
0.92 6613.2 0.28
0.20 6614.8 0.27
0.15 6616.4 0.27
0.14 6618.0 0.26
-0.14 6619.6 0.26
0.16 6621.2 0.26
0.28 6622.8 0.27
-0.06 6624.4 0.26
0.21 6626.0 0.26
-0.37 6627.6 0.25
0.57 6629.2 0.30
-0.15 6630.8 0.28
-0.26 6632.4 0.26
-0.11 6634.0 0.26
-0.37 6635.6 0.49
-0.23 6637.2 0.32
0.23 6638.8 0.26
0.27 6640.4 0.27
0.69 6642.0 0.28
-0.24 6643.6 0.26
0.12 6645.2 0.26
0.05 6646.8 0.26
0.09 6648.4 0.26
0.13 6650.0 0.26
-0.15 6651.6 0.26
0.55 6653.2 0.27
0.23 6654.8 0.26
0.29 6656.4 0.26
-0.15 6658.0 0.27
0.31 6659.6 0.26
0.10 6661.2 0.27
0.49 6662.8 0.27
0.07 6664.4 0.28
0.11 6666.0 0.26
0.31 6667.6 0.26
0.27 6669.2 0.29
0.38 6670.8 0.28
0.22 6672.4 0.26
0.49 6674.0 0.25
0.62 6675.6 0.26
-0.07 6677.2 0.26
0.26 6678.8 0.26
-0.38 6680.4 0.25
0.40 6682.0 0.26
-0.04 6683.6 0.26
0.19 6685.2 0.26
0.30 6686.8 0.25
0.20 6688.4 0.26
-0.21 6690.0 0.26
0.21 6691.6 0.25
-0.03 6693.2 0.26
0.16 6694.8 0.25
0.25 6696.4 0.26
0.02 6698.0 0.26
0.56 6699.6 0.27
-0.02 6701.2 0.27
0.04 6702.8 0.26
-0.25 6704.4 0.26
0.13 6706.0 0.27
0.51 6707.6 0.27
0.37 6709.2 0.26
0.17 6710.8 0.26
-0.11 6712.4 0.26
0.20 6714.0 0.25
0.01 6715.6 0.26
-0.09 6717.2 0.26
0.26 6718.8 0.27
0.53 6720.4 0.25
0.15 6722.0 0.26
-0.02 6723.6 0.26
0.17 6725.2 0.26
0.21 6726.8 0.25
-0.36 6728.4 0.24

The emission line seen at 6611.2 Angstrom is [O II]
